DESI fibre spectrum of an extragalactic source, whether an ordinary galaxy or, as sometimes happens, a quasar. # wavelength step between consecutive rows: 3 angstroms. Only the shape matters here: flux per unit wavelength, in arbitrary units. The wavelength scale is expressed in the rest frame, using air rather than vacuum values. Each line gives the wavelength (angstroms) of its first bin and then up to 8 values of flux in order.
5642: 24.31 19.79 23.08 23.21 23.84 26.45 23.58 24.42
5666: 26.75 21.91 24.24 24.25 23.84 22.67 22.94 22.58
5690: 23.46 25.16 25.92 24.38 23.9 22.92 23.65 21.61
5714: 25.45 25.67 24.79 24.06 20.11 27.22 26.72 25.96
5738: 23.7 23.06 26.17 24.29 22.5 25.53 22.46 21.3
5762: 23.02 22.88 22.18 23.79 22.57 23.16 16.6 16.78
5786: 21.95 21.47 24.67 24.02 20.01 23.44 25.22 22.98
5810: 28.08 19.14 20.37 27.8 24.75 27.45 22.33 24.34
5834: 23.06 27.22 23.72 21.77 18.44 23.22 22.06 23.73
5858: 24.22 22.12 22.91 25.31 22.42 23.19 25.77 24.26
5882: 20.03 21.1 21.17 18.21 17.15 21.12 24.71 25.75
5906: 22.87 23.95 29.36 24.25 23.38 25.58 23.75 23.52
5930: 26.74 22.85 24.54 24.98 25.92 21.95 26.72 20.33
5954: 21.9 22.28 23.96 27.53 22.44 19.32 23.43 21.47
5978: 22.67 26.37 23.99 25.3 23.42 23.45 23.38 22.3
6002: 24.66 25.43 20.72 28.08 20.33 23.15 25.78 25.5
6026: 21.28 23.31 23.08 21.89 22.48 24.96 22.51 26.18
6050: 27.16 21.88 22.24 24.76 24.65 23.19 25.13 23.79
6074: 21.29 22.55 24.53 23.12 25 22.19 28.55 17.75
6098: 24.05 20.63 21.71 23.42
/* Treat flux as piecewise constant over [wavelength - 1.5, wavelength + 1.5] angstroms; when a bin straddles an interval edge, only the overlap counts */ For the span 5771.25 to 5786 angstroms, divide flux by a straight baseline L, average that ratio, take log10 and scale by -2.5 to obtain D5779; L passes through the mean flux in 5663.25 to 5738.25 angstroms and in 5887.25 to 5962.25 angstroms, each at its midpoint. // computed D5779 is 0.18 mag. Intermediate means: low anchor 24.2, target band 20.3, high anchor 23.5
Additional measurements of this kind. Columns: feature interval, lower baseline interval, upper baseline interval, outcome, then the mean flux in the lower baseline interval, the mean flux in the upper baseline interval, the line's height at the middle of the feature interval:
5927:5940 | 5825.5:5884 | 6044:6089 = -0.05 mag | 23.2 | 23.9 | 23.5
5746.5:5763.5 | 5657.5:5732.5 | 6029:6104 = 0.04 mag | 24.1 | 23.4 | 24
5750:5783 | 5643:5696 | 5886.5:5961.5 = 0.07 mag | 23.7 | 23.5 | 23.6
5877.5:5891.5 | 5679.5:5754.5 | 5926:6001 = 0.13 mag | 24.2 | 23.6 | 23.8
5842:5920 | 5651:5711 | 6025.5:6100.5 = 0.04 mag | 24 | 23.5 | 23.7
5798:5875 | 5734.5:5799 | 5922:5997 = -0.02 mag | 22.6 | 23.7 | 23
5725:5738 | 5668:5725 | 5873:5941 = -0.06 mag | 23.8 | 23.4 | 23.8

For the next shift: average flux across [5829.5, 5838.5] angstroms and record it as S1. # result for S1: 24.9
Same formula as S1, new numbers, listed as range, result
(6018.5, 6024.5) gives 25.6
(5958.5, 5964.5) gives 25.7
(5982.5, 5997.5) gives 23.9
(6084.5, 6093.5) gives 25.2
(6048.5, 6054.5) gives 24.5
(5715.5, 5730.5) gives 24.4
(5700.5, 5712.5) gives 23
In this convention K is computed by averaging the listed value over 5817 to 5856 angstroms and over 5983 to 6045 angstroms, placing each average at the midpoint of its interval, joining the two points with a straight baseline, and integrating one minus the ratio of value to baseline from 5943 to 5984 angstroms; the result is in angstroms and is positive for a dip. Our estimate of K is 0.81 angstroms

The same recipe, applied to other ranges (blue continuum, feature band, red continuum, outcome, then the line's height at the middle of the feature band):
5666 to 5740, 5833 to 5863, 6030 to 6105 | 1.1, 23.8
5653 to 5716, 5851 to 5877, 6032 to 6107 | 0.2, 23.7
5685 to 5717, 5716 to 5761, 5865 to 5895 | -1.3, 23.5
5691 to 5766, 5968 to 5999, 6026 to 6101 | 0.4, 23.6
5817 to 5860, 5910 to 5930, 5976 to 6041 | -1.1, 23.7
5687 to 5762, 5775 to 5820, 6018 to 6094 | 3.2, 24.1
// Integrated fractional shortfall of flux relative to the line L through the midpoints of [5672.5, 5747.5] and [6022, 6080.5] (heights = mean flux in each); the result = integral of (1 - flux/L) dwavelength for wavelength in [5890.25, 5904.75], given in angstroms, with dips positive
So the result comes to 1.4 angstroms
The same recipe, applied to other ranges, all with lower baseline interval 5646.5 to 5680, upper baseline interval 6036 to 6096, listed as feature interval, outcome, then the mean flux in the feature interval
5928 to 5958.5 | 0.04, 23.8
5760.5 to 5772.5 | 0.53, 23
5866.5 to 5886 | 0.67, 23.1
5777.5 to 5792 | 2.39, 20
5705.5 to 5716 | 0.20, 23.6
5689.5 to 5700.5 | -0.34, 24.8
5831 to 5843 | -0.16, 24.3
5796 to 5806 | 0.43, 23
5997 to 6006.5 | -0.12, 24.1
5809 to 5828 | -0.28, 24.3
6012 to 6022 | 0.13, 23.5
